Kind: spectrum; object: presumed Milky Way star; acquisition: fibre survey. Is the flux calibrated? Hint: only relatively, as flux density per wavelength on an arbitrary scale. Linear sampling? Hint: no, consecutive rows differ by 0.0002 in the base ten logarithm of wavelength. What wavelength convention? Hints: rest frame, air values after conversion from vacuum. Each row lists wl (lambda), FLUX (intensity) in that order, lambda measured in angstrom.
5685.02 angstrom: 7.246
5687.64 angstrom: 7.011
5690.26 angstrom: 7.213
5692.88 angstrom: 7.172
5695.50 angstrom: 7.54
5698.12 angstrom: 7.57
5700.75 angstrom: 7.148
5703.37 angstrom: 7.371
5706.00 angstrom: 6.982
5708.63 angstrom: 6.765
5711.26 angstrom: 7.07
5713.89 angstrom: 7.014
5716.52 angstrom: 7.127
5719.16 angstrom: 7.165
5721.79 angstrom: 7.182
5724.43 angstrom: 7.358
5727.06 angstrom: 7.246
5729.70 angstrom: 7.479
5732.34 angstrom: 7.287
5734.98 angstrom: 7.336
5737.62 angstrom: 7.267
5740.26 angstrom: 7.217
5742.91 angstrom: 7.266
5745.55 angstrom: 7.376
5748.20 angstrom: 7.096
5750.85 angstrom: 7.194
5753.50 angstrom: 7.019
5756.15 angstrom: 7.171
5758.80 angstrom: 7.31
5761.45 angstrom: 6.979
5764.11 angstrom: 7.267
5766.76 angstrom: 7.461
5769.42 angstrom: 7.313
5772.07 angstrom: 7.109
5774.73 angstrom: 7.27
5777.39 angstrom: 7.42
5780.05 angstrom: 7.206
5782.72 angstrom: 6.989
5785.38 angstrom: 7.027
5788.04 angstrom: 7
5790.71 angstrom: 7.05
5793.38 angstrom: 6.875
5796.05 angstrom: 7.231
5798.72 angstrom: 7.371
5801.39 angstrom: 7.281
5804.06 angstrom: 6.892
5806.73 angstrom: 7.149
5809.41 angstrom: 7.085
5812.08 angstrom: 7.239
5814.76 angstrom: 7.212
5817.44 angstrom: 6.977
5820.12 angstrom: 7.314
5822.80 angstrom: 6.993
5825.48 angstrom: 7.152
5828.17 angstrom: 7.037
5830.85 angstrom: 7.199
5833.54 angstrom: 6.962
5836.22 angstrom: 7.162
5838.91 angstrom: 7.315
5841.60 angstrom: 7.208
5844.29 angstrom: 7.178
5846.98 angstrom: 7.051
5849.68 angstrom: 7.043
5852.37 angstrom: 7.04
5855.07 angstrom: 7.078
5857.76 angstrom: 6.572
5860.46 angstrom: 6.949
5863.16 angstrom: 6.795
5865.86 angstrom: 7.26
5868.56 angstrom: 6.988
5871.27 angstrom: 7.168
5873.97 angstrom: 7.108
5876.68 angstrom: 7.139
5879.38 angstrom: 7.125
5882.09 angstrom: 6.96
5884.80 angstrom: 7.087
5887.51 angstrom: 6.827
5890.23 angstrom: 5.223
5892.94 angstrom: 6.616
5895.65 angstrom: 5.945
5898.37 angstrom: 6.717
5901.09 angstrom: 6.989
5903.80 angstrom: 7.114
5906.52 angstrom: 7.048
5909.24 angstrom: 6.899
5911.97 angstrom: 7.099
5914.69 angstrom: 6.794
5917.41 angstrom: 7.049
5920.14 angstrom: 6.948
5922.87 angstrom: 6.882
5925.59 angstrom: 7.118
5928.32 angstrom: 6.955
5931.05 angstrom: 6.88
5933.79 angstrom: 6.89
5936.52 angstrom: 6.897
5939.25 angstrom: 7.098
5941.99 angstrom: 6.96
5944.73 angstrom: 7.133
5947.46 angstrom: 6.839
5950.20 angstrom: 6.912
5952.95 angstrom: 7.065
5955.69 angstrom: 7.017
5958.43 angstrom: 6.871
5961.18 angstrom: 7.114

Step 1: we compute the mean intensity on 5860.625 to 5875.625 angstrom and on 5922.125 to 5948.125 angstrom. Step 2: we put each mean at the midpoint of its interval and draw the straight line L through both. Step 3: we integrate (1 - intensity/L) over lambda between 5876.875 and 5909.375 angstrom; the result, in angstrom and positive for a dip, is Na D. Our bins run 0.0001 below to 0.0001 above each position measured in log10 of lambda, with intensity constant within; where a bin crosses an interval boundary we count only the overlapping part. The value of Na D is 1.40 angstrom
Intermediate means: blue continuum 7.05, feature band 6.72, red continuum 6.97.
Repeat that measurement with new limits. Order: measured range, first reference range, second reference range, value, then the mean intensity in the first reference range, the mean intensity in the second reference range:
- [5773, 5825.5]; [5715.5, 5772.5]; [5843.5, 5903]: -0.4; 7.24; 6.86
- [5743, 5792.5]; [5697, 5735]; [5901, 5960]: -0.2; 7.2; 6.98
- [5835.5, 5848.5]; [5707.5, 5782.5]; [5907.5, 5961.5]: -0.2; 7.21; 6.97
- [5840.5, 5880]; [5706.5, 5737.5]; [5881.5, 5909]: -1.7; 7.18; 6.65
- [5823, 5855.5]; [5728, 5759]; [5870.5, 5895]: -0.9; 7.25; 6.77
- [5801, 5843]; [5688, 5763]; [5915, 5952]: -0.2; 7.21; 6.96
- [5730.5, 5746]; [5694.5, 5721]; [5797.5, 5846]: -0.3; 7.17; 7.15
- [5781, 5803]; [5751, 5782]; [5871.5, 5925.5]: 0.1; 7.22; 6.83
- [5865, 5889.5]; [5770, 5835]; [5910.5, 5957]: 0.1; 7.13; 6.97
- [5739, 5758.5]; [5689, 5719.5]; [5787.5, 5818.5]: -0.1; 7.18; 7.12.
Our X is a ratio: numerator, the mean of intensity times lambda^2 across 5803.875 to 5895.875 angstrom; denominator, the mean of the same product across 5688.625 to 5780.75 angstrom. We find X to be 1.0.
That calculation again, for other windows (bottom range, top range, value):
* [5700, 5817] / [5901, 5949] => 1.03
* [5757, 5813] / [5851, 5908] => 0.99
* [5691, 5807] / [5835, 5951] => 1.01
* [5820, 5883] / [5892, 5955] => 1.00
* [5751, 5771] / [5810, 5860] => 1.01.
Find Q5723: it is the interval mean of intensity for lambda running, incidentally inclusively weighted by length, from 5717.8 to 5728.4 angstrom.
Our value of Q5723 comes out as 7.24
